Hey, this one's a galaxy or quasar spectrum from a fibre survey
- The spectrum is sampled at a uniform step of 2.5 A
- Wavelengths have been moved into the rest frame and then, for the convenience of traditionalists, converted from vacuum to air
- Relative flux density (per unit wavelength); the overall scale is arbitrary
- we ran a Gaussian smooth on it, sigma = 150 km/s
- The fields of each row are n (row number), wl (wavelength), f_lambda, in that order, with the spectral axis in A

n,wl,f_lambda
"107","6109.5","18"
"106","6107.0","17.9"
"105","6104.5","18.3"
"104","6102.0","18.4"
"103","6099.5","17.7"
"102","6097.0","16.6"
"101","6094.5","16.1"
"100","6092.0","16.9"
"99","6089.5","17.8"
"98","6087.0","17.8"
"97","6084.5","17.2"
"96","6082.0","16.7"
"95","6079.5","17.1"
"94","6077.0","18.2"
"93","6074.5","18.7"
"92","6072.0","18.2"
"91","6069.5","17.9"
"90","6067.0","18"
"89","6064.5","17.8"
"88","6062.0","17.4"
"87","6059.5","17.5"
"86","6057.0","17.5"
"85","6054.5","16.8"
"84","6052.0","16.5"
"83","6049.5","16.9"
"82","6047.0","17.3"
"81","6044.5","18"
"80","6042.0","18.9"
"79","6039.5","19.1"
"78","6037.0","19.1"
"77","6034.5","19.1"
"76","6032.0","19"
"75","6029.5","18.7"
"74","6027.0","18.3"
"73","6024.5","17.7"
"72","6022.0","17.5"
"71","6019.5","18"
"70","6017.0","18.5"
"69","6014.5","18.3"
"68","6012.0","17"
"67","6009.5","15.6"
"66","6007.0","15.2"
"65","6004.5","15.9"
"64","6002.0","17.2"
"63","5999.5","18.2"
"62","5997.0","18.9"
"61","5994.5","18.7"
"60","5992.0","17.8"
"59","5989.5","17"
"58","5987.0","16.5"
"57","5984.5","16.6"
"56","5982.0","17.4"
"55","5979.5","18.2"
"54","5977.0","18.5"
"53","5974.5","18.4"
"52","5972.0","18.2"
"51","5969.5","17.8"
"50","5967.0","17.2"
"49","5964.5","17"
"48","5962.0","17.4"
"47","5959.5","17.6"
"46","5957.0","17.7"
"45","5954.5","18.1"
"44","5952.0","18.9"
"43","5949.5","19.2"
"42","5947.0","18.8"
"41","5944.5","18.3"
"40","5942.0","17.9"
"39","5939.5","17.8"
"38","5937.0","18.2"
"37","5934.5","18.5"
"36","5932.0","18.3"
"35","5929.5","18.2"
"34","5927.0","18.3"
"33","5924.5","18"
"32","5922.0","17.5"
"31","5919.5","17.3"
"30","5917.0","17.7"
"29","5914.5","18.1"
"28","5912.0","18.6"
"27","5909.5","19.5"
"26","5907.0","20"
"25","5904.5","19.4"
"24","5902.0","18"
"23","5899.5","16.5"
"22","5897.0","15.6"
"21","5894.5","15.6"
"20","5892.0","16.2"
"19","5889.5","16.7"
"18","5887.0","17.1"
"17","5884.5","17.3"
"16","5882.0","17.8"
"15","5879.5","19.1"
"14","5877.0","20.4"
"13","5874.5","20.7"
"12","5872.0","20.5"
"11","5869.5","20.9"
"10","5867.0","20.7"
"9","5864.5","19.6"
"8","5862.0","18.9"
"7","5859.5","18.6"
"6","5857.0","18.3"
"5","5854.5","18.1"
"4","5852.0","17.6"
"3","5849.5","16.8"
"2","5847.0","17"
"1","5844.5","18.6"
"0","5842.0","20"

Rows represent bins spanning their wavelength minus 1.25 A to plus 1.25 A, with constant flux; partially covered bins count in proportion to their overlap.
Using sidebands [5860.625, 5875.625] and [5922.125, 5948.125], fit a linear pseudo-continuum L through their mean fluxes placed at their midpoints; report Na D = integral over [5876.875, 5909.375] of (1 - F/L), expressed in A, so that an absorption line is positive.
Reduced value 3.02 A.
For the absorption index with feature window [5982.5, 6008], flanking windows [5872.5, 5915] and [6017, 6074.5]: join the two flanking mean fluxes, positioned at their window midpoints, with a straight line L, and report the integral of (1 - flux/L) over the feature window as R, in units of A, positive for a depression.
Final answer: 1.1 A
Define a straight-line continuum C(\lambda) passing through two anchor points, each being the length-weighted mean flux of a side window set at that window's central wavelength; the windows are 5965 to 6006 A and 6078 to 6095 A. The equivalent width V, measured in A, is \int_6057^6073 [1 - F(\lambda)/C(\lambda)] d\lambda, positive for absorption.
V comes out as -0.48 A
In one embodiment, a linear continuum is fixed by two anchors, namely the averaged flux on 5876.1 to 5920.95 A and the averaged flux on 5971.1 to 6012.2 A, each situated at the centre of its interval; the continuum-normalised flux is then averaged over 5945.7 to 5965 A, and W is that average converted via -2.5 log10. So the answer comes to -0.04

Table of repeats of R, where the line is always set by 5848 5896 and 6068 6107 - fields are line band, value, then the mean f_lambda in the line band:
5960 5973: 0.40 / 17.5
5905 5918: -0.39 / 18.8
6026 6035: -0.48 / 18.8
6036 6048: -0.49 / 18.5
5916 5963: 0.21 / 18.1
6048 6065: 0.51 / 17.2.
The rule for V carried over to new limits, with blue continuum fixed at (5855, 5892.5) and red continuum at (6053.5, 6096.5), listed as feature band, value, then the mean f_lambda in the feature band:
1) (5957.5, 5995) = 1.2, 17.6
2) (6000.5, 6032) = 0.9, 17.4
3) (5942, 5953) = -0.2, 18.7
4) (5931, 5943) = 0.2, 18.1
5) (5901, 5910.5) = -0.3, 19.2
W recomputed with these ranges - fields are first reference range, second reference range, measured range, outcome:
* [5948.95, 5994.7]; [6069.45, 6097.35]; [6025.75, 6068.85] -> -0.03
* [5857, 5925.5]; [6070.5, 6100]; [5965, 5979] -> 0.00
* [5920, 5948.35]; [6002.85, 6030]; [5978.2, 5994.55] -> 0.01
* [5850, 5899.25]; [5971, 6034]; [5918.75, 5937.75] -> 0.00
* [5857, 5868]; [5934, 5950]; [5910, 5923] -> 0.04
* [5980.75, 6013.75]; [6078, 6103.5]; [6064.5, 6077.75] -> -0.06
